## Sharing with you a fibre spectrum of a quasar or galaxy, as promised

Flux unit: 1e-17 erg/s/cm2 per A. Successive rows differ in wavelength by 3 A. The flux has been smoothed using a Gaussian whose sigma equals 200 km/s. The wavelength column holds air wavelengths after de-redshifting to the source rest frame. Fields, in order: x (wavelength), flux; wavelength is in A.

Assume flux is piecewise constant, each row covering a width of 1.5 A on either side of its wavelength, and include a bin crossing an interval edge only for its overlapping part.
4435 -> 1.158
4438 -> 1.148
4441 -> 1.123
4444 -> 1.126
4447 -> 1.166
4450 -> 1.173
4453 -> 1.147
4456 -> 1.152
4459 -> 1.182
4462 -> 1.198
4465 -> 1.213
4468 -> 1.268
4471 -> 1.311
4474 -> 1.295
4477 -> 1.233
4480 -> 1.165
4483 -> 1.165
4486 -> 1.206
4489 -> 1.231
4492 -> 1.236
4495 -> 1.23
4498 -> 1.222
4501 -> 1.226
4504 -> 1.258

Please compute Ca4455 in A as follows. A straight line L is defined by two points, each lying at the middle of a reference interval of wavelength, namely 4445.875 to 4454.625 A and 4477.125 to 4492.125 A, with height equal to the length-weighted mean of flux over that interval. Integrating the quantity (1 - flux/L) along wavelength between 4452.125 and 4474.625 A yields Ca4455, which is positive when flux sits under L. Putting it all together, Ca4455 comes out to -0.8 A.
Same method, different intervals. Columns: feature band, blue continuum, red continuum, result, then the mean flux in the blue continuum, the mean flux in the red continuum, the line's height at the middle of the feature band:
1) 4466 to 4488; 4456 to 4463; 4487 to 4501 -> -0.53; 1.18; 1.23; 1.21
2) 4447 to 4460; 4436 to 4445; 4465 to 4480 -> 0.24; 1.13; 1.26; 1.18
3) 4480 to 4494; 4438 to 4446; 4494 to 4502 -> 0.02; 1.13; 1.23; 1.21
